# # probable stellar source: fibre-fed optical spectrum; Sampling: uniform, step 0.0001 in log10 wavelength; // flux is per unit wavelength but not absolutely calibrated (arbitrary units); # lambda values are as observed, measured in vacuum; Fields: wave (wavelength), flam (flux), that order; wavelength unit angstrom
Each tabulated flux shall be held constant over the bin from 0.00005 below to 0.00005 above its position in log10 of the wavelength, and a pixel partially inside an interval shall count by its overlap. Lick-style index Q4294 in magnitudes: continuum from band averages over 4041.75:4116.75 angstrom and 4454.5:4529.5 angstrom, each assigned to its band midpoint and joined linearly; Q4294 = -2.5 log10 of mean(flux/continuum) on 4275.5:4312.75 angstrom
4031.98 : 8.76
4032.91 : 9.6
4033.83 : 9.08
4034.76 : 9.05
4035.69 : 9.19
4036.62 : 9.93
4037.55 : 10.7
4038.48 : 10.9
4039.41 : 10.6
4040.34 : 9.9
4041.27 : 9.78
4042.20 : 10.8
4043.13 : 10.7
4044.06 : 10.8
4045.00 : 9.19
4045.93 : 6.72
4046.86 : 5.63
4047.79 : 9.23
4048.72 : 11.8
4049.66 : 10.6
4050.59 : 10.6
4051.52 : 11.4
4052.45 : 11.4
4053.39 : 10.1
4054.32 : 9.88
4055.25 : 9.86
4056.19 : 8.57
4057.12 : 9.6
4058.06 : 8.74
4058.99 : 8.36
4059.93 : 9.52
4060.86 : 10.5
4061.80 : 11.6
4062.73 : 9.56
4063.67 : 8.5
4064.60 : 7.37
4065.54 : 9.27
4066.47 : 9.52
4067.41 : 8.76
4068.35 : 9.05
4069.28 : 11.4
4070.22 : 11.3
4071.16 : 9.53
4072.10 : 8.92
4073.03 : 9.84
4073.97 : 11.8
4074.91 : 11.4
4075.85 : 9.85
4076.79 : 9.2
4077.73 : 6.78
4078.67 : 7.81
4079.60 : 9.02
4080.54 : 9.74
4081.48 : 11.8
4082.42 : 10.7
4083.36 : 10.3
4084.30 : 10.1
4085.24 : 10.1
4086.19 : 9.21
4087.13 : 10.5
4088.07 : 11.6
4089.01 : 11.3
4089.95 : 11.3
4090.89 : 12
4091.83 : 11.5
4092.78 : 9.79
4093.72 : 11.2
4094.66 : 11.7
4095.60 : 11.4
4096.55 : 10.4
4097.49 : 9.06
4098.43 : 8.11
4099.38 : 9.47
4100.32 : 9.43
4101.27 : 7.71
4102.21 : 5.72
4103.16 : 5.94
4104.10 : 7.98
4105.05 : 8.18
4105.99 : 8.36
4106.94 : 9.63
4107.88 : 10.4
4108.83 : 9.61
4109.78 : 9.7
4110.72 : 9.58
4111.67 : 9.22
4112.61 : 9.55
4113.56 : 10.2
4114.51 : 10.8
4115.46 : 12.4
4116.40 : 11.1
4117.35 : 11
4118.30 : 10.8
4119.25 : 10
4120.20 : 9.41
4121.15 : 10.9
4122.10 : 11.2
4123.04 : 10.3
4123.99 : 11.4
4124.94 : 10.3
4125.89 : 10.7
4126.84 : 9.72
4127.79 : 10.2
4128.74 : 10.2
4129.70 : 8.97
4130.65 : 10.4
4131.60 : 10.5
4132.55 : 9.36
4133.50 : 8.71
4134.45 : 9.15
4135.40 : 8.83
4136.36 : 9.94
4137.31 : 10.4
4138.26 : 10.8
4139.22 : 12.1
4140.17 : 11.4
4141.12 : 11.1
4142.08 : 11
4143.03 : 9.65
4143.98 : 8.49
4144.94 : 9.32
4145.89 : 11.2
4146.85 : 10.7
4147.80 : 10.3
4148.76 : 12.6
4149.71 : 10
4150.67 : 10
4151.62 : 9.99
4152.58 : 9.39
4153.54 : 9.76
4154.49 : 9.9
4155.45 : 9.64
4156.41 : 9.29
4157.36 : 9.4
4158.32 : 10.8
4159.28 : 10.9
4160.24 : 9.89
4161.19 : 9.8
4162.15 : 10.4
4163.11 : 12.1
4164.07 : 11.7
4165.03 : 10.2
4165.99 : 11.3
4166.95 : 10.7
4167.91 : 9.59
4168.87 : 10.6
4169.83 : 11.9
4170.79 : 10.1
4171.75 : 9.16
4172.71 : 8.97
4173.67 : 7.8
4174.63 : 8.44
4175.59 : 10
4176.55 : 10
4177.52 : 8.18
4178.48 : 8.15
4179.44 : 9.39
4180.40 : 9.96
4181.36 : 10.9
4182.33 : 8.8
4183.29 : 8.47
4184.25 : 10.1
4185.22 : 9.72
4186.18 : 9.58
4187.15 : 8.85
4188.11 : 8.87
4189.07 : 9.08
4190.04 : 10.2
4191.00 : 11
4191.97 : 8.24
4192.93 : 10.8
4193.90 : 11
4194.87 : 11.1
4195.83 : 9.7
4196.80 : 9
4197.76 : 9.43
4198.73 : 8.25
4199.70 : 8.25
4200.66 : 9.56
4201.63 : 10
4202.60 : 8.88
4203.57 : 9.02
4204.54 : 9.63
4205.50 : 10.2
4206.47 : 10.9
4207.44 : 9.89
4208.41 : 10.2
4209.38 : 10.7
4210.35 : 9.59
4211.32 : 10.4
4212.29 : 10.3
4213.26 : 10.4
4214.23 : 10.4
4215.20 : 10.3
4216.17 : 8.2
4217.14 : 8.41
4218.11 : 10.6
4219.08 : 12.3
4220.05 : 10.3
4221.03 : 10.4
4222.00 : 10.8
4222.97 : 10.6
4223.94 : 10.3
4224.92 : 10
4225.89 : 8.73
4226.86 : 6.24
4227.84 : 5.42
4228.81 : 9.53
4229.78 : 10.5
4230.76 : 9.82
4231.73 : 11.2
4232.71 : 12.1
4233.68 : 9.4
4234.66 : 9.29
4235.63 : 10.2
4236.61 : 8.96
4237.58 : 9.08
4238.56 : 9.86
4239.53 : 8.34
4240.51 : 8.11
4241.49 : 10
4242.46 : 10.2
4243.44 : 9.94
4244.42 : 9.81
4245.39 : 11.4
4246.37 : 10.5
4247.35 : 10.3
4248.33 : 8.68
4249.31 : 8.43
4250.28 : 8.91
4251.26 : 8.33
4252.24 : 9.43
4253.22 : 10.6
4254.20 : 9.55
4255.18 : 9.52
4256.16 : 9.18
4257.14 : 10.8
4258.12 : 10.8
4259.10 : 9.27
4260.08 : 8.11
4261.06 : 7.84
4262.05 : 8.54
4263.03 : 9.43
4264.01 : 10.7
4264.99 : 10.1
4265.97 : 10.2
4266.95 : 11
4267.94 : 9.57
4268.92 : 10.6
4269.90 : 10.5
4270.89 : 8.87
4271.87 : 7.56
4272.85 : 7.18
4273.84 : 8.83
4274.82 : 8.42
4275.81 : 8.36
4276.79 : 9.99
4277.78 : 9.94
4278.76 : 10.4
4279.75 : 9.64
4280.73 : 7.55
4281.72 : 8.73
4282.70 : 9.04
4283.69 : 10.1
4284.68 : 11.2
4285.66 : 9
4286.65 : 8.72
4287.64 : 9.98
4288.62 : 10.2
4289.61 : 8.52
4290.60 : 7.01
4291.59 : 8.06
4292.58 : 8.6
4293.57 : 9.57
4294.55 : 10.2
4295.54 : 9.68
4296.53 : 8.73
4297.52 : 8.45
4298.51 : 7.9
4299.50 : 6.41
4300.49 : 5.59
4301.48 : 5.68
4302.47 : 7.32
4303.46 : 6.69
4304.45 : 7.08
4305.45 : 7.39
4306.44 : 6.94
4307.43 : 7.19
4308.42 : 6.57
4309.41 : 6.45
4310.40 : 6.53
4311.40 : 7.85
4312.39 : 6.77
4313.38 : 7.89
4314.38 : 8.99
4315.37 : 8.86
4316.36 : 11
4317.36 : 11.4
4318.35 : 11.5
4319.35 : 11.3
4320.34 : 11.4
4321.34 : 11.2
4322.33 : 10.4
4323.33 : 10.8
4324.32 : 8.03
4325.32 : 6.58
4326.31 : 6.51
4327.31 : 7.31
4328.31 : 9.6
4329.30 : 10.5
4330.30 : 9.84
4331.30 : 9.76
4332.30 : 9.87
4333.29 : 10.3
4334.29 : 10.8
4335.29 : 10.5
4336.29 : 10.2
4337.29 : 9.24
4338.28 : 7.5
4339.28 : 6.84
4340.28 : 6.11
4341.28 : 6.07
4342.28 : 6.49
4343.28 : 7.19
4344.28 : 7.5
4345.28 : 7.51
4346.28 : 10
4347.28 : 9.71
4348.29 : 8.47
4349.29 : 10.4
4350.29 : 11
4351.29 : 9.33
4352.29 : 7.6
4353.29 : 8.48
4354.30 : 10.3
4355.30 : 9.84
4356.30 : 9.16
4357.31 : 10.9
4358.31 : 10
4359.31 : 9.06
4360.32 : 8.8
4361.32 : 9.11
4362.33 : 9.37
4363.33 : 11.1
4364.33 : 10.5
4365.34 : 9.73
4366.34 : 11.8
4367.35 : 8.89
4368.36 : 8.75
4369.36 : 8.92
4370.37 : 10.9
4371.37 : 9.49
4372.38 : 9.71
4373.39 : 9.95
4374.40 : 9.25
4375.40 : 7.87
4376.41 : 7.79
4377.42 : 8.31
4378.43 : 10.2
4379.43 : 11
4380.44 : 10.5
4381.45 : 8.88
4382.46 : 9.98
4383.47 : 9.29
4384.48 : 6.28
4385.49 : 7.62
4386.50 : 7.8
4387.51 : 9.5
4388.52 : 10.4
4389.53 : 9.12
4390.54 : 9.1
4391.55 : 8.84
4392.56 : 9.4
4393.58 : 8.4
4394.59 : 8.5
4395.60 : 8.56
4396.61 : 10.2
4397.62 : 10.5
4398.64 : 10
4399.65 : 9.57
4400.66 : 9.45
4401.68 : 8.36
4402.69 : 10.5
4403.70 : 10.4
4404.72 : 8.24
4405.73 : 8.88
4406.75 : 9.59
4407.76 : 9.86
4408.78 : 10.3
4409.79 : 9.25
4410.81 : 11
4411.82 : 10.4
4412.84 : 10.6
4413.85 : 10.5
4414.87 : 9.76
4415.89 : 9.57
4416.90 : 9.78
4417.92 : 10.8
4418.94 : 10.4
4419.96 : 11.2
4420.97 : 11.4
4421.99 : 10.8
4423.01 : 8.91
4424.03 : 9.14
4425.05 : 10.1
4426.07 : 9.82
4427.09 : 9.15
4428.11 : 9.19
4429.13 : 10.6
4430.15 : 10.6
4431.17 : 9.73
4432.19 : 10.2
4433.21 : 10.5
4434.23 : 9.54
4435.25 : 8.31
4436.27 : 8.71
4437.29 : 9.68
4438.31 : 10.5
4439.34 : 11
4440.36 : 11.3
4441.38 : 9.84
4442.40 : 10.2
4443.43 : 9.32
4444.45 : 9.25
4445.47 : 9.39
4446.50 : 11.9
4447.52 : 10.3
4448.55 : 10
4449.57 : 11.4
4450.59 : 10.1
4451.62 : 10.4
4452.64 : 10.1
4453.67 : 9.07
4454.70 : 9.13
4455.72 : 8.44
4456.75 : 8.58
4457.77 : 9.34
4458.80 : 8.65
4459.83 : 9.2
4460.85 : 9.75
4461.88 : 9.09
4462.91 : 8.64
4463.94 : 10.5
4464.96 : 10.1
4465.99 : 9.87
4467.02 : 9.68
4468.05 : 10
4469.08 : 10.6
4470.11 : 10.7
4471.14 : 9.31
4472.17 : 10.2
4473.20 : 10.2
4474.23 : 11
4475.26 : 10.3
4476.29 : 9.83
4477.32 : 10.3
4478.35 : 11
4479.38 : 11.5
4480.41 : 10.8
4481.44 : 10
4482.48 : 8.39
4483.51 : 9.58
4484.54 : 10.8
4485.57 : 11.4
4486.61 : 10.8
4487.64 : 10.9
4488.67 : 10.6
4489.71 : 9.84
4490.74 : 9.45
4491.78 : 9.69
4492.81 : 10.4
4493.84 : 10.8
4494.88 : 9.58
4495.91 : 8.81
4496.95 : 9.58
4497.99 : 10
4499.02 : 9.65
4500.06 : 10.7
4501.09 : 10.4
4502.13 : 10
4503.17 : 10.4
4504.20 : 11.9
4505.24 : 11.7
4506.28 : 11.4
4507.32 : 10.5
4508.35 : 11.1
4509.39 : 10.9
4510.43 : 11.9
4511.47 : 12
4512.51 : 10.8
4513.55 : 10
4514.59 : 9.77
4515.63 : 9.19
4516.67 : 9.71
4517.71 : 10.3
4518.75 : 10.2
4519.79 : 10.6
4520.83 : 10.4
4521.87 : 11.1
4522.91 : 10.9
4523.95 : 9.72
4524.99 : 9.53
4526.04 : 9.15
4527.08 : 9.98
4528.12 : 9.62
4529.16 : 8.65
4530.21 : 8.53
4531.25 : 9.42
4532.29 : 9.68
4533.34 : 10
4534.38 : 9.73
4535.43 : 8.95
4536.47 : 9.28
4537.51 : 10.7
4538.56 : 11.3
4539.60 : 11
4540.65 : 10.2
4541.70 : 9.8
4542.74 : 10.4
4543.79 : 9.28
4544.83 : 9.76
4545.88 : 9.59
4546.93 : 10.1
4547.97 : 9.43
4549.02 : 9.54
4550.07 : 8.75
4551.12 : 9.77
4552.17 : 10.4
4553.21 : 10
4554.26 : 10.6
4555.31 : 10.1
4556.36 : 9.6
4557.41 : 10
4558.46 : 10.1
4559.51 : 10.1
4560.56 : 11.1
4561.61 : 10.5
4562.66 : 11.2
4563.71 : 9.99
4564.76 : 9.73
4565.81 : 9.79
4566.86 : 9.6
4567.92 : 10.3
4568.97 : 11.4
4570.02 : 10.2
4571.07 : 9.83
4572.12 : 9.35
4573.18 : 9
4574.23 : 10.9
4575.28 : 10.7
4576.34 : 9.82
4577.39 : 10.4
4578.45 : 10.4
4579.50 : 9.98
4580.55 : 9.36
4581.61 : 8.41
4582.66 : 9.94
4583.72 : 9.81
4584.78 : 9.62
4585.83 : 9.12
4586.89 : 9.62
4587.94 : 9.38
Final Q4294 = 0.20 mag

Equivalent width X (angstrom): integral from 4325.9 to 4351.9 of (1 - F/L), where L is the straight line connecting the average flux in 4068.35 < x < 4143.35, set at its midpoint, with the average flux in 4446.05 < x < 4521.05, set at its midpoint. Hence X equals 3.43 angstrom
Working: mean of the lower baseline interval 10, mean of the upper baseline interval 10.2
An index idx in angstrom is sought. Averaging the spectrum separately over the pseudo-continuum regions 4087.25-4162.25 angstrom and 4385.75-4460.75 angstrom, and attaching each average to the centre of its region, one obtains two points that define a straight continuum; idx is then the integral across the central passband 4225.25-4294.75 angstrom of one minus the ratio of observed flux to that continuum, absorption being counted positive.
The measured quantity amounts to 3.9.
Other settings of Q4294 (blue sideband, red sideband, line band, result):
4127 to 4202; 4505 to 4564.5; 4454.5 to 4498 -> 0.02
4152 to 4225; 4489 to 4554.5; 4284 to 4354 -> 0.16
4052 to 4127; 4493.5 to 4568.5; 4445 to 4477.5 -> 0.02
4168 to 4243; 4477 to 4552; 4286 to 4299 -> 0.10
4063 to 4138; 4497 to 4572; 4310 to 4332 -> 0.08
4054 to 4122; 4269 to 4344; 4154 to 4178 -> -0.07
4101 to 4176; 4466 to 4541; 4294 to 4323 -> 0.20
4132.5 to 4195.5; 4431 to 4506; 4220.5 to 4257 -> 0.05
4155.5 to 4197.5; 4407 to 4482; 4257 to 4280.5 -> 0.06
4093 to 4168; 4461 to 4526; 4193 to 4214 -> 0.03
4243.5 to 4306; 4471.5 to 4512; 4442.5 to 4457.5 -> 0.04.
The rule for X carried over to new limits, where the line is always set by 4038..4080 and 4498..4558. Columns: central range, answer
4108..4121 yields -0.72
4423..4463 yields 1.23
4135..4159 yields -1.18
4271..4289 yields 1.37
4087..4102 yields -0.93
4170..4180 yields 0.69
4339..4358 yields 2.58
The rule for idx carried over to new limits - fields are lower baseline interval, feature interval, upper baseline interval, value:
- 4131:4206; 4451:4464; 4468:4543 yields 1.18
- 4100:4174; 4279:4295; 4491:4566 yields 1.44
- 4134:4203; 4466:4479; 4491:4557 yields -0.23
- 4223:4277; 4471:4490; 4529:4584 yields -1.10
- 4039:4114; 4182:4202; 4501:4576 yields 0.61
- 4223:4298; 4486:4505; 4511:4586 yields -0.68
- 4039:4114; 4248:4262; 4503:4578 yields 0.93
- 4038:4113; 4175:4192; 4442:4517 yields 0.69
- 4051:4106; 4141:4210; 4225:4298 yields -2.58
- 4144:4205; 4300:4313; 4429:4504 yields 4.10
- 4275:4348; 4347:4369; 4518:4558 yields -1.80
